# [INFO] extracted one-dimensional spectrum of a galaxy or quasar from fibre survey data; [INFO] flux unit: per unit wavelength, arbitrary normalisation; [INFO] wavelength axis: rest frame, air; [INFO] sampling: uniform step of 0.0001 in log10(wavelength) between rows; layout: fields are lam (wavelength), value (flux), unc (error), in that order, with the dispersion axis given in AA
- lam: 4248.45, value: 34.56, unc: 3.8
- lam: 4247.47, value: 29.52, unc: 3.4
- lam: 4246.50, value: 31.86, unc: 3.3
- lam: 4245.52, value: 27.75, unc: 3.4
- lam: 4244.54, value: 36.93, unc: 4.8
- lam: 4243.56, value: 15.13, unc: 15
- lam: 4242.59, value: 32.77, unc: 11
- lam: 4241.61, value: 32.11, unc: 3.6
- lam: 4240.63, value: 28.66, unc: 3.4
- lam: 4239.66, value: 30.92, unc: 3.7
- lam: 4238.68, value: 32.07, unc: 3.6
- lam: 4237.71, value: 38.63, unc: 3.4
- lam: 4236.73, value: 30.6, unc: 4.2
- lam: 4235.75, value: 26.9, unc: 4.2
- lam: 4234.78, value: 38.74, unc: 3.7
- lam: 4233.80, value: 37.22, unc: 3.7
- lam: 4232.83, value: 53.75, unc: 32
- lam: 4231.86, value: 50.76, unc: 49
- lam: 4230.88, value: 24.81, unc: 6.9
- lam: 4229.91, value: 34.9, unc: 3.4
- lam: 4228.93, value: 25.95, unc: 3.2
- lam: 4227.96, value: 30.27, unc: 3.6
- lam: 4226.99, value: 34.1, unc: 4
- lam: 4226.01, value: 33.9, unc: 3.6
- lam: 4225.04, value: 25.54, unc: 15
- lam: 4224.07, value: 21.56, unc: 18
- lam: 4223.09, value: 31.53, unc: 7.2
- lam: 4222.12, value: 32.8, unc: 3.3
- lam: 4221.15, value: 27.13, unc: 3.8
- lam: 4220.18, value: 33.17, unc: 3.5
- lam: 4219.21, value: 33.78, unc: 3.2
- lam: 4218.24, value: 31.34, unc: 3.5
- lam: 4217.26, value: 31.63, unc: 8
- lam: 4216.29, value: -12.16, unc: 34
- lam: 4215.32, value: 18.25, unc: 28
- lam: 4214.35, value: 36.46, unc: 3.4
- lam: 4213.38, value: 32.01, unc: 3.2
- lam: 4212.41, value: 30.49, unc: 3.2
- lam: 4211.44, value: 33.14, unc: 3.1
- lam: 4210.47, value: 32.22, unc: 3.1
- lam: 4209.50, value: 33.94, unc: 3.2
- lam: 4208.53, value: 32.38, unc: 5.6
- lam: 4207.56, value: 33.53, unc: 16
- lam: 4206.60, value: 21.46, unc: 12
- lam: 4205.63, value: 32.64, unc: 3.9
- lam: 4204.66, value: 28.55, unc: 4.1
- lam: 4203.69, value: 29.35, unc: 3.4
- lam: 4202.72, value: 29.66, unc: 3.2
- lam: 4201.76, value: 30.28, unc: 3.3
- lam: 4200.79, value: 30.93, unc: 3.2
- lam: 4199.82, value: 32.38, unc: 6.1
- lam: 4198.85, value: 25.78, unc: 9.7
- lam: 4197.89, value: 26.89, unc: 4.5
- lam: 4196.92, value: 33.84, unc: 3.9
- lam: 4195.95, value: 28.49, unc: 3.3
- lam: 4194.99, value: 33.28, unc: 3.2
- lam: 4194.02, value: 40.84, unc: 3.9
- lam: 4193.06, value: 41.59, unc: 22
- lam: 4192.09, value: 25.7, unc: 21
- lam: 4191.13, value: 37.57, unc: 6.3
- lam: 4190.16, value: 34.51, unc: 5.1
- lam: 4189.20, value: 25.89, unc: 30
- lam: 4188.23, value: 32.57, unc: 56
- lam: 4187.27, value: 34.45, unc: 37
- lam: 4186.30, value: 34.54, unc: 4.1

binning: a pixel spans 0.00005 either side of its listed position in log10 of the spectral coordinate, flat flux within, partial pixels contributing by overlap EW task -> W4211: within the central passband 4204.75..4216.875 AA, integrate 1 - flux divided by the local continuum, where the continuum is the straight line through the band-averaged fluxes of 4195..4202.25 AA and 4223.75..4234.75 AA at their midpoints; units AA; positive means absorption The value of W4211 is 1.7 AA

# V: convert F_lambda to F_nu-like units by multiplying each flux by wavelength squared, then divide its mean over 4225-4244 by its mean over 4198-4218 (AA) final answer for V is 1.2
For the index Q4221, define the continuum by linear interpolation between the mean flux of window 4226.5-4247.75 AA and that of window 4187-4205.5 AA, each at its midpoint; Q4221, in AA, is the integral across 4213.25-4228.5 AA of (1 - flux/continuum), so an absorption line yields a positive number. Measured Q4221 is 2.35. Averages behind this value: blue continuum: 31.7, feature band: 27.5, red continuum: 33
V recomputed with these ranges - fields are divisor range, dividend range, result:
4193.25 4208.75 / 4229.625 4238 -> 1.23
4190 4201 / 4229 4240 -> 1.12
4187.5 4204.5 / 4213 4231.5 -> 0.89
